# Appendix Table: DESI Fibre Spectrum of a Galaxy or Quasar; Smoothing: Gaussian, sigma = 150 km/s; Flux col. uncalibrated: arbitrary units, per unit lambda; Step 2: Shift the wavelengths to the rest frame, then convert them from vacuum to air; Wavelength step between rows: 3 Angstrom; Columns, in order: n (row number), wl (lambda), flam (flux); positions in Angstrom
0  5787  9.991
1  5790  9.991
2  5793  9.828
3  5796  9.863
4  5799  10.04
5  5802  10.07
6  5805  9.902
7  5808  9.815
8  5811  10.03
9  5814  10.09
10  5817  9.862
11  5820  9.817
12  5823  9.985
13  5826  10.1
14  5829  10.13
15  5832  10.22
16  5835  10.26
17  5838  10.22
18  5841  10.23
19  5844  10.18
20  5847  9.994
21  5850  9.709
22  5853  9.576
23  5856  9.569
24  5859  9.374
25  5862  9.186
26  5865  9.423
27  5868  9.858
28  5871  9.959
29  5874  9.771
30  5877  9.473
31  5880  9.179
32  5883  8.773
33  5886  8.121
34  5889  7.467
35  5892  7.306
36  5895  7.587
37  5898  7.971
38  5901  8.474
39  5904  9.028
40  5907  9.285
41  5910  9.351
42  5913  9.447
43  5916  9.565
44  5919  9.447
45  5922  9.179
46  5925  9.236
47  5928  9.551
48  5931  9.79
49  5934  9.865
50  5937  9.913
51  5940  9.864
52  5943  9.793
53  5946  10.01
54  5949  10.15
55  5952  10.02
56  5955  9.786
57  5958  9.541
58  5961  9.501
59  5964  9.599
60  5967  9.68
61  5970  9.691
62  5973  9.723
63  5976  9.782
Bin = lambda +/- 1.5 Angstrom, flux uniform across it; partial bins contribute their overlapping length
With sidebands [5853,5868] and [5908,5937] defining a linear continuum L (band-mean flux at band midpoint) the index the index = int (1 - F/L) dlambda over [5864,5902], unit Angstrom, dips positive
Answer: 3.0 Angstrom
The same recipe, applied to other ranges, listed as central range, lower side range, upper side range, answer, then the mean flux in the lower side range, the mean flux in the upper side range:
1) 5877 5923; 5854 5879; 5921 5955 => 4.60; 9.57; 9.77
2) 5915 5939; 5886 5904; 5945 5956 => -1.23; 7.9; 10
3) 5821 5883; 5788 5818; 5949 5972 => 0.54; 9.95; 9.72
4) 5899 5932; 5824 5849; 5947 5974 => 2.06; 10.2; 9.75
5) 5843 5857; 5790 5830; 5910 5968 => 0.10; 9.96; 9.67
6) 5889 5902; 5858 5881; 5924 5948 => 2.51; 9.54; 9.77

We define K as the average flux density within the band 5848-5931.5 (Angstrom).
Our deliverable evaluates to 9.09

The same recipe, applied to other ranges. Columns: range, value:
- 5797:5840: 10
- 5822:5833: 10.1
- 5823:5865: 9.89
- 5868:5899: 8.63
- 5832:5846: 10.2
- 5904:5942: 9.52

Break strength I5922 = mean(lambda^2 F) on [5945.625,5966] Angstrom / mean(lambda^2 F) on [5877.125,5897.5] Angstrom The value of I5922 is 1.23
